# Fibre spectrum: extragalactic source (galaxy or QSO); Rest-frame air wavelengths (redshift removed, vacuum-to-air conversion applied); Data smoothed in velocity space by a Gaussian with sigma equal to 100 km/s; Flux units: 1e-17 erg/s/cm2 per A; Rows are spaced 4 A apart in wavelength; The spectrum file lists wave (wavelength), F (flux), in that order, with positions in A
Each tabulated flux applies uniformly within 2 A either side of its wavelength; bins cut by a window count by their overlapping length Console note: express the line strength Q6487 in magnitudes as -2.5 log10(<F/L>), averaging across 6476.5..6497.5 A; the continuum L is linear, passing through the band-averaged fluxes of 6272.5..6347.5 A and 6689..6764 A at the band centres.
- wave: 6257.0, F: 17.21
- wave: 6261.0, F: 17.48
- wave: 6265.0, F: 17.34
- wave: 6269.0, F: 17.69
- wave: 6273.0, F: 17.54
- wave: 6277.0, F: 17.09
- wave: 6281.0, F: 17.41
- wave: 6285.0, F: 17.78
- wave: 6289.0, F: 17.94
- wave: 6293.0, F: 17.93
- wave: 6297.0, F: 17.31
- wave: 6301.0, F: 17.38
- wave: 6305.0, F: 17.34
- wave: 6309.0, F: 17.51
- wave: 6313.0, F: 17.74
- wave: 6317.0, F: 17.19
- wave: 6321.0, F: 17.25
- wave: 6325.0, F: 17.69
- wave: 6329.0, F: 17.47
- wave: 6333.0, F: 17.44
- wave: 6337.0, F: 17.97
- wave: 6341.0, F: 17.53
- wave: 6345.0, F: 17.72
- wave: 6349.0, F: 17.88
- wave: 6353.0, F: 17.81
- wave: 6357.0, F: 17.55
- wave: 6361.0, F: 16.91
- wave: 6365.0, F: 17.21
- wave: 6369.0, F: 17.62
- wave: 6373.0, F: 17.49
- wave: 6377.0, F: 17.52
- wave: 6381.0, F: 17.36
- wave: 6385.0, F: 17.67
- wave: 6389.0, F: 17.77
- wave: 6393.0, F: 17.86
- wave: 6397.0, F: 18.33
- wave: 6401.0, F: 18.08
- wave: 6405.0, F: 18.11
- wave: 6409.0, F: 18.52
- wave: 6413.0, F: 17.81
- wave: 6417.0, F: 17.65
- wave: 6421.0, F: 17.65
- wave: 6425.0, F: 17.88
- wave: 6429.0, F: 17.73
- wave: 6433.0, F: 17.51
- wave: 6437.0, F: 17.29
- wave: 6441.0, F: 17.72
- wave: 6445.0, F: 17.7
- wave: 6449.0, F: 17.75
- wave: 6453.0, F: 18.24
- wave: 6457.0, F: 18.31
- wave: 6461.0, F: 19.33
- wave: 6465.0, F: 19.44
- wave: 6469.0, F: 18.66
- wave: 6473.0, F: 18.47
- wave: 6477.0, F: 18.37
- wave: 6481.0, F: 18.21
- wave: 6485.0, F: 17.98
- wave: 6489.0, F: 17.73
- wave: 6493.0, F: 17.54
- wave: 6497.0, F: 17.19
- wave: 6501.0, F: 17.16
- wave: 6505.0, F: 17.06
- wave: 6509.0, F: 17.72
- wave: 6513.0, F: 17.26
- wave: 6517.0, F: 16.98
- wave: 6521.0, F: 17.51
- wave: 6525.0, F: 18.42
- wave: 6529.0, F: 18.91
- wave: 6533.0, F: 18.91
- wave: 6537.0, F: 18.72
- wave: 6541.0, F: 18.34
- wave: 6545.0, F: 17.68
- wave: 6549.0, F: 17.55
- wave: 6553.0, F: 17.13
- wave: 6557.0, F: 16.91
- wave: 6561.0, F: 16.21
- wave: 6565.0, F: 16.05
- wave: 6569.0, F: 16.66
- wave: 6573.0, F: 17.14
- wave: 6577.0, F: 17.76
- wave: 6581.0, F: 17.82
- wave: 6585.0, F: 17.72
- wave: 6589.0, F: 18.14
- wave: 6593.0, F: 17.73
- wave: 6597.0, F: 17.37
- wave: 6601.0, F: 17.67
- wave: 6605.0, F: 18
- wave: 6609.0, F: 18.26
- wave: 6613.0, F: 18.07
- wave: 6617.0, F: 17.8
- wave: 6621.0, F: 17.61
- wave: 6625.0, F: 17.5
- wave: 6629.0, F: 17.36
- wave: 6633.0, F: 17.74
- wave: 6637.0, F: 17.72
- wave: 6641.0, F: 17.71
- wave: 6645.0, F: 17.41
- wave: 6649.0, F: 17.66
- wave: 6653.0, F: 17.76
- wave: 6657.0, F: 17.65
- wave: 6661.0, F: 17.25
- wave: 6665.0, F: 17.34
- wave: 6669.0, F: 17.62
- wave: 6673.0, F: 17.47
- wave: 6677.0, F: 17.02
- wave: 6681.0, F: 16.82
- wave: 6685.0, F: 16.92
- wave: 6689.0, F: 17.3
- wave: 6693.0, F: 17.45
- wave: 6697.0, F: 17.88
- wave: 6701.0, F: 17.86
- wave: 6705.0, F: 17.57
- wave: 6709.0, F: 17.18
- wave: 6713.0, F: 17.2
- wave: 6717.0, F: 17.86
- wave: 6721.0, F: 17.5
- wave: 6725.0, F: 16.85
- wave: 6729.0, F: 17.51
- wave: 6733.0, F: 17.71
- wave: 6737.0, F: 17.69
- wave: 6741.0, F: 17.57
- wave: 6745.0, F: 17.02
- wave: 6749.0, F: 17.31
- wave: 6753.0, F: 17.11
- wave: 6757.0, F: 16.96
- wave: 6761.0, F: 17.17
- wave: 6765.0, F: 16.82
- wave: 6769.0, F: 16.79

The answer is -0.02 mag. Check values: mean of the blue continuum 17.5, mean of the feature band 17.8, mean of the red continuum 17.4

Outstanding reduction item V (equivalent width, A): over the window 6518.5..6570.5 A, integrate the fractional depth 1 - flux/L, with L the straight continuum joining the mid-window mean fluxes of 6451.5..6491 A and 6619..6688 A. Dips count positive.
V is 1.3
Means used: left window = 18.5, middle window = 17.6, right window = 17.4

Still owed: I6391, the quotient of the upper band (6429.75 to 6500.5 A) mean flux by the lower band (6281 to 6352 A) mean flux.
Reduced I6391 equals 1.03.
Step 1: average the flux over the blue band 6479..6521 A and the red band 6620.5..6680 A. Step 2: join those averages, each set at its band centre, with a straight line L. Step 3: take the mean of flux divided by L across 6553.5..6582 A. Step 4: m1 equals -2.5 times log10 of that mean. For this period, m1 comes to 0.037 mag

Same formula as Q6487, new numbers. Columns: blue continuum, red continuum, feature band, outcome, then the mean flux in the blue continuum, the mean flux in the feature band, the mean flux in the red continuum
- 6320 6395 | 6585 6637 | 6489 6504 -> 0.021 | 17.6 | 17.3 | 17.8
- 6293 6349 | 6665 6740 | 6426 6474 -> -0.041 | 17.5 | 18.2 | 17.4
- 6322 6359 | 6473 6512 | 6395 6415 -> -0.030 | 17.7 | 18.2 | 17.7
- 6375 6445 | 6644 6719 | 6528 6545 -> -0.058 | 17.8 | 18.6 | 17.4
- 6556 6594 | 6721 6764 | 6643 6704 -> -0.011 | 17.2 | 17.4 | 17.3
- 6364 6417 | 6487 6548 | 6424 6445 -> 0.011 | 17.8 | 17.6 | 17.8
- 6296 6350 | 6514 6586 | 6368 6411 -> -0.019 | 17.5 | 17.9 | 17.6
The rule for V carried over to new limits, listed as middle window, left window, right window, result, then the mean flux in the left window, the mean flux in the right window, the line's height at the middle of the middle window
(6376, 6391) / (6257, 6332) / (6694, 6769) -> -0.1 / 17.5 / 17.4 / 17.5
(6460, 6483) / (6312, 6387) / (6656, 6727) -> -1.6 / 17.5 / 17.4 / 17.5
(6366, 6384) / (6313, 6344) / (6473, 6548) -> 0.1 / 17.5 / 17.9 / 17.6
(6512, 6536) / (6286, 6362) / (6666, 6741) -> -0.8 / 17.6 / 17.4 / 17.5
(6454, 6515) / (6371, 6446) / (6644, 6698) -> -1.3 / 17.8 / 17.4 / 17.7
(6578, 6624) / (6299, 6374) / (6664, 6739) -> -1.0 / 17.5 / 17.4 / 17.4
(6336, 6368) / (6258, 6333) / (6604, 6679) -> -0.1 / 17.5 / 17.6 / 17.5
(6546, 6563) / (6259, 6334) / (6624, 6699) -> 0.5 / 17.5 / 17.5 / 17.5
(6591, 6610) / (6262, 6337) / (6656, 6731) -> -0.4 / 17.5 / 17.4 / 17.4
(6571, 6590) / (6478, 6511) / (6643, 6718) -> -0.2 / 17.6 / 17.4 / 17.5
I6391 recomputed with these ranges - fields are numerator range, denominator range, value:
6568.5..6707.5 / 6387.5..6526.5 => 0.98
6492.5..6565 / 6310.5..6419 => 0.99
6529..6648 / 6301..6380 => 1.01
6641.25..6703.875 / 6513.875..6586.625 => 0.99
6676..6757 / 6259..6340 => 0.99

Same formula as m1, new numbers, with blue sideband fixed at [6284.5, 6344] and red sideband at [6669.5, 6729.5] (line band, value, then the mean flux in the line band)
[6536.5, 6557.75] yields -0.02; 17.7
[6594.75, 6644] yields -0.02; 17.7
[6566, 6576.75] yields 0.03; 17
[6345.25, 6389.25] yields 0.00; 17.5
